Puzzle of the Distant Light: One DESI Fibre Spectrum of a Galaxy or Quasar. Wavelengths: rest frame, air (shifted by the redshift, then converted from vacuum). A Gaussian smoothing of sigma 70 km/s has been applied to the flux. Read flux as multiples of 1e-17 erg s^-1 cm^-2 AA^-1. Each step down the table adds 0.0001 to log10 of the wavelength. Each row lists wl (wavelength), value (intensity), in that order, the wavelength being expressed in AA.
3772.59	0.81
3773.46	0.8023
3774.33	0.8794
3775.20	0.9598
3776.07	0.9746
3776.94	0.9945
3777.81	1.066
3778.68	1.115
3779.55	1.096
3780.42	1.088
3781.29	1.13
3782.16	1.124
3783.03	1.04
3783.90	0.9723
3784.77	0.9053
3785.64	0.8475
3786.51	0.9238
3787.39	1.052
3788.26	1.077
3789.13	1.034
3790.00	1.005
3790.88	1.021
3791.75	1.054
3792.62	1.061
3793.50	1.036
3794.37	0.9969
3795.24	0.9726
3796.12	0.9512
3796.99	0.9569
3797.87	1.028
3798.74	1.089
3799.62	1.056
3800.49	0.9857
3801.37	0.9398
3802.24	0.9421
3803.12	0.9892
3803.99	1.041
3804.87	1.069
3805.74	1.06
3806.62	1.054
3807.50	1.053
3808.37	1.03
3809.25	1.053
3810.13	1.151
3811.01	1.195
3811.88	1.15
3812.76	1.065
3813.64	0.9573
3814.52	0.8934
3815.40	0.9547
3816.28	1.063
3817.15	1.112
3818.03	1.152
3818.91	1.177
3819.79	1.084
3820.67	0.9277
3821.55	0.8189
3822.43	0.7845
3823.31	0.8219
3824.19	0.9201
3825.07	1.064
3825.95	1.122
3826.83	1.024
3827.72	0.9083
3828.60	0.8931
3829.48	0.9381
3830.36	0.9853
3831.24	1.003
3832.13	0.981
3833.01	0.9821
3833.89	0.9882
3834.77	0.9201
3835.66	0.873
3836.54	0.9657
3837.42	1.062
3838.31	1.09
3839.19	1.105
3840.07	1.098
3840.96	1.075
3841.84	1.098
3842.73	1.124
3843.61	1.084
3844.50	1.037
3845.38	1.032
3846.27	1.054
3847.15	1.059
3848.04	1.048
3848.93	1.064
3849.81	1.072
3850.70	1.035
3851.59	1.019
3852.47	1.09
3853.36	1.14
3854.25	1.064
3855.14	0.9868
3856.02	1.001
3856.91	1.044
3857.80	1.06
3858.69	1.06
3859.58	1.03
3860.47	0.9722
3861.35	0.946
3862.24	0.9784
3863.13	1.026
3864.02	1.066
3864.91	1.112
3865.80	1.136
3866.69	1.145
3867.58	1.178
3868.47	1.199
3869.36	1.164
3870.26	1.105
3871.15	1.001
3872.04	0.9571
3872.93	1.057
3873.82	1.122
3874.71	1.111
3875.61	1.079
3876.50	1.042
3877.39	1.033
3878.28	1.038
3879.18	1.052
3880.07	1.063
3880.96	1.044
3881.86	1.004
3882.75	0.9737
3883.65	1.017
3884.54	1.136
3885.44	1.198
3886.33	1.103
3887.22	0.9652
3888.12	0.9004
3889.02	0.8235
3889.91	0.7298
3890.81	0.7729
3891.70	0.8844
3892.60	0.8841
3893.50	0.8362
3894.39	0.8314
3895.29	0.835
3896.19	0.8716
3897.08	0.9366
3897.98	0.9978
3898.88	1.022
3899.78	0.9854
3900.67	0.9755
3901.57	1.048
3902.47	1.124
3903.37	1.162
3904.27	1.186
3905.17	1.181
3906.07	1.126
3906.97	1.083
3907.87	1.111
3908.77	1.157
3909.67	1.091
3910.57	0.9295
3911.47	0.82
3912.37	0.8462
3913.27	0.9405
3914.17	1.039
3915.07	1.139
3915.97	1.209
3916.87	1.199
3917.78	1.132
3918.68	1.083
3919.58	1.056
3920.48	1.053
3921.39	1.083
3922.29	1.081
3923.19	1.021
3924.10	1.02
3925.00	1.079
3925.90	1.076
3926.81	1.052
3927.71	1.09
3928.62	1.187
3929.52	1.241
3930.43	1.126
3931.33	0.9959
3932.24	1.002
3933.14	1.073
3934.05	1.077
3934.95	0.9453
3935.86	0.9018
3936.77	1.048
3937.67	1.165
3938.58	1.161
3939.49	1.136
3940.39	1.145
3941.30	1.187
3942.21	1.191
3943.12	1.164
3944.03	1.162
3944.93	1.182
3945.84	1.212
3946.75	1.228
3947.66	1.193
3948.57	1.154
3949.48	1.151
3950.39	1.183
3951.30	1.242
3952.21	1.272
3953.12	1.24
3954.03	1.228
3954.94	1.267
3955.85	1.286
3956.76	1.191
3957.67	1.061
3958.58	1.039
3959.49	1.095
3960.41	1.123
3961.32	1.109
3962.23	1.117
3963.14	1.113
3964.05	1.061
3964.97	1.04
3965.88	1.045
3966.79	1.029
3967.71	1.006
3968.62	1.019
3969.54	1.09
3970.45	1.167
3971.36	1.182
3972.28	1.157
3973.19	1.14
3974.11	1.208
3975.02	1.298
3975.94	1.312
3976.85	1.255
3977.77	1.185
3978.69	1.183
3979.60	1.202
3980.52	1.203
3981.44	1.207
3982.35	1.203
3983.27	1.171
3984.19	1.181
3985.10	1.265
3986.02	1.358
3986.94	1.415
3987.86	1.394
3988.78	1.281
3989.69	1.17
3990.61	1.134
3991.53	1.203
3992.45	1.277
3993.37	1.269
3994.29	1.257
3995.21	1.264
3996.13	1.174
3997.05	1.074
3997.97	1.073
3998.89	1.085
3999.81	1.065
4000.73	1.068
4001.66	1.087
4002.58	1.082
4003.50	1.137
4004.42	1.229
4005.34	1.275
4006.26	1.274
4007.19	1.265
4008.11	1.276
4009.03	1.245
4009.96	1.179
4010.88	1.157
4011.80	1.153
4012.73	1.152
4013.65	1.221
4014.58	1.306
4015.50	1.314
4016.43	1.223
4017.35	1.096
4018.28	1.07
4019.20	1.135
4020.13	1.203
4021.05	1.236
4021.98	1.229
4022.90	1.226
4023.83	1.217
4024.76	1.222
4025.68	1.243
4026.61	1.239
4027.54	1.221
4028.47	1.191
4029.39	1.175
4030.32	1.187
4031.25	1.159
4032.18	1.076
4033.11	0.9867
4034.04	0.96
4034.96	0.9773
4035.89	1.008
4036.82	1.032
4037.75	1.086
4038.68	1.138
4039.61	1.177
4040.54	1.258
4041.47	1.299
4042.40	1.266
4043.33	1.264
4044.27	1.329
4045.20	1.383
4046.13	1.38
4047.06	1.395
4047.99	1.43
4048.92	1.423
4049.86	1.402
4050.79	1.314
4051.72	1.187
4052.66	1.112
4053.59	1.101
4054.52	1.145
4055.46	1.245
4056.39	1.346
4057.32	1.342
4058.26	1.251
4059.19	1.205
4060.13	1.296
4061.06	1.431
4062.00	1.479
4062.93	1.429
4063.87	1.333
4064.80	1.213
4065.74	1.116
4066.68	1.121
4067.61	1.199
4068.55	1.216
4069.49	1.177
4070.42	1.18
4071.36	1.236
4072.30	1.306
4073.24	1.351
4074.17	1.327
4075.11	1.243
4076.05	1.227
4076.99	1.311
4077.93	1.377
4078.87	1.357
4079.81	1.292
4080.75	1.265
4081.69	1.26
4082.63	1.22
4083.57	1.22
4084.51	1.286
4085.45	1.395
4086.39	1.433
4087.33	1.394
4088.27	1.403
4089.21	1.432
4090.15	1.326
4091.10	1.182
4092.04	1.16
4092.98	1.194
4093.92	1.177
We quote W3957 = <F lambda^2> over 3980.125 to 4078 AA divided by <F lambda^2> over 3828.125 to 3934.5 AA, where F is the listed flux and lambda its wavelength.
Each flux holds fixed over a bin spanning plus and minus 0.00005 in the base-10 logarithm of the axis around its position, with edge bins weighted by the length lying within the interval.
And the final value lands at 1.3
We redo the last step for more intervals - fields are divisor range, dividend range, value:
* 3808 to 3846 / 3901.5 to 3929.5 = 1.11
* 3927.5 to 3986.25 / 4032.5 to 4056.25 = 1.10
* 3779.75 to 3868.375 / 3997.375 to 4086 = 1.33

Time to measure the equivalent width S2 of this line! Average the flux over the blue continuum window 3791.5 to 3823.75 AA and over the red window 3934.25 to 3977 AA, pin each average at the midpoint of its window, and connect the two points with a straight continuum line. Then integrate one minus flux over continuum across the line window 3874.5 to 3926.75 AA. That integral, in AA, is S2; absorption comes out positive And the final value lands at 3.7 AA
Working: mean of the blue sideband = 1.02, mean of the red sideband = 1.15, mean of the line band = 1.02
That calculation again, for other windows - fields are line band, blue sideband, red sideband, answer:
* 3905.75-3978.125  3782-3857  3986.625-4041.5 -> 0.26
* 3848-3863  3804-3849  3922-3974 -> 0.17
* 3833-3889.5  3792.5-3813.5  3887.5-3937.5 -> -1.13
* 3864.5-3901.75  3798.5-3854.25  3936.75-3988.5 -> 2.73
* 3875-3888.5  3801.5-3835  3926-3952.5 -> 0.36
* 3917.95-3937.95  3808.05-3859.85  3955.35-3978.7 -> 0.66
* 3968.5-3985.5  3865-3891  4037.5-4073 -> -0.35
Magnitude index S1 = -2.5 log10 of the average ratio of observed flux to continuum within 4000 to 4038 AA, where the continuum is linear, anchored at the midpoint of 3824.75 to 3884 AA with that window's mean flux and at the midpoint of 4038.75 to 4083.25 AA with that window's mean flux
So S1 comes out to 0.06 mag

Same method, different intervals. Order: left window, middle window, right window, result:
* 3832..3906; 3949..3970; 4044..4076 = 0.02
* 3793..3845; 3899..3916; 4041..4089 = 0.06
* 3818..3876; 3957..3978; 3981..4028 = 0.04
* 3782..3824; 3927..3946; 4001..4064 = 0.02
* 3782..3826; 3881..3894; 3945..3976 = 0.15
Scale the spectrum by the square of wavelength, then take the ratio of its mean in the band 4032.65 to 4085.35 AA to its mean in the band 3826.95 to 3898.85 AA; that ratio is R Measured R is 1.36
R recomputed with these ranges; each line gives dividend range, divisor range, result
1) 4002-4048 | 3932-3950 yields 1.11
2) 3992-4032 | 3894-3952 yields 1.15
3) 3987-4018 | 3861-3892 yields 1.24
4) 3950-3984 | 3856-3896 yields 1.20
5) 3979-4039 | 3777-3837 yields 1.30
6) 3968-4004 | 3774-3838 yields 1.29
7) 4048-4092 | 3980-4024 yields 1.10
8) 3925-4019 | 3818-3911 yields 1.20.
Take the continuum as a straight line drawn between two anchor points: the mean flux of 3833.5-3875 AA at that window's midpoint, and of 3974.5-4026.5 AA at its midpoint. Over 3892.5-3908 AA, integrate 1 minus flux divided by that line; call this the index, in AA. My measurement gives 1.3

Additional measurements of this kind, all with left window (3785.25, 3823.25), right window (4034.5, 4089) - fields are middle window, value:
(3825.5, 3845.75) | 0.6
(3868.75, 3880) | 0.2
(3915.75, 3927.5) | 0.5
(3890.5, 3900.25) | 1.8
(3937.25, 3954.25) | -0.5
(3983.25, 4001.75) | -0.1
